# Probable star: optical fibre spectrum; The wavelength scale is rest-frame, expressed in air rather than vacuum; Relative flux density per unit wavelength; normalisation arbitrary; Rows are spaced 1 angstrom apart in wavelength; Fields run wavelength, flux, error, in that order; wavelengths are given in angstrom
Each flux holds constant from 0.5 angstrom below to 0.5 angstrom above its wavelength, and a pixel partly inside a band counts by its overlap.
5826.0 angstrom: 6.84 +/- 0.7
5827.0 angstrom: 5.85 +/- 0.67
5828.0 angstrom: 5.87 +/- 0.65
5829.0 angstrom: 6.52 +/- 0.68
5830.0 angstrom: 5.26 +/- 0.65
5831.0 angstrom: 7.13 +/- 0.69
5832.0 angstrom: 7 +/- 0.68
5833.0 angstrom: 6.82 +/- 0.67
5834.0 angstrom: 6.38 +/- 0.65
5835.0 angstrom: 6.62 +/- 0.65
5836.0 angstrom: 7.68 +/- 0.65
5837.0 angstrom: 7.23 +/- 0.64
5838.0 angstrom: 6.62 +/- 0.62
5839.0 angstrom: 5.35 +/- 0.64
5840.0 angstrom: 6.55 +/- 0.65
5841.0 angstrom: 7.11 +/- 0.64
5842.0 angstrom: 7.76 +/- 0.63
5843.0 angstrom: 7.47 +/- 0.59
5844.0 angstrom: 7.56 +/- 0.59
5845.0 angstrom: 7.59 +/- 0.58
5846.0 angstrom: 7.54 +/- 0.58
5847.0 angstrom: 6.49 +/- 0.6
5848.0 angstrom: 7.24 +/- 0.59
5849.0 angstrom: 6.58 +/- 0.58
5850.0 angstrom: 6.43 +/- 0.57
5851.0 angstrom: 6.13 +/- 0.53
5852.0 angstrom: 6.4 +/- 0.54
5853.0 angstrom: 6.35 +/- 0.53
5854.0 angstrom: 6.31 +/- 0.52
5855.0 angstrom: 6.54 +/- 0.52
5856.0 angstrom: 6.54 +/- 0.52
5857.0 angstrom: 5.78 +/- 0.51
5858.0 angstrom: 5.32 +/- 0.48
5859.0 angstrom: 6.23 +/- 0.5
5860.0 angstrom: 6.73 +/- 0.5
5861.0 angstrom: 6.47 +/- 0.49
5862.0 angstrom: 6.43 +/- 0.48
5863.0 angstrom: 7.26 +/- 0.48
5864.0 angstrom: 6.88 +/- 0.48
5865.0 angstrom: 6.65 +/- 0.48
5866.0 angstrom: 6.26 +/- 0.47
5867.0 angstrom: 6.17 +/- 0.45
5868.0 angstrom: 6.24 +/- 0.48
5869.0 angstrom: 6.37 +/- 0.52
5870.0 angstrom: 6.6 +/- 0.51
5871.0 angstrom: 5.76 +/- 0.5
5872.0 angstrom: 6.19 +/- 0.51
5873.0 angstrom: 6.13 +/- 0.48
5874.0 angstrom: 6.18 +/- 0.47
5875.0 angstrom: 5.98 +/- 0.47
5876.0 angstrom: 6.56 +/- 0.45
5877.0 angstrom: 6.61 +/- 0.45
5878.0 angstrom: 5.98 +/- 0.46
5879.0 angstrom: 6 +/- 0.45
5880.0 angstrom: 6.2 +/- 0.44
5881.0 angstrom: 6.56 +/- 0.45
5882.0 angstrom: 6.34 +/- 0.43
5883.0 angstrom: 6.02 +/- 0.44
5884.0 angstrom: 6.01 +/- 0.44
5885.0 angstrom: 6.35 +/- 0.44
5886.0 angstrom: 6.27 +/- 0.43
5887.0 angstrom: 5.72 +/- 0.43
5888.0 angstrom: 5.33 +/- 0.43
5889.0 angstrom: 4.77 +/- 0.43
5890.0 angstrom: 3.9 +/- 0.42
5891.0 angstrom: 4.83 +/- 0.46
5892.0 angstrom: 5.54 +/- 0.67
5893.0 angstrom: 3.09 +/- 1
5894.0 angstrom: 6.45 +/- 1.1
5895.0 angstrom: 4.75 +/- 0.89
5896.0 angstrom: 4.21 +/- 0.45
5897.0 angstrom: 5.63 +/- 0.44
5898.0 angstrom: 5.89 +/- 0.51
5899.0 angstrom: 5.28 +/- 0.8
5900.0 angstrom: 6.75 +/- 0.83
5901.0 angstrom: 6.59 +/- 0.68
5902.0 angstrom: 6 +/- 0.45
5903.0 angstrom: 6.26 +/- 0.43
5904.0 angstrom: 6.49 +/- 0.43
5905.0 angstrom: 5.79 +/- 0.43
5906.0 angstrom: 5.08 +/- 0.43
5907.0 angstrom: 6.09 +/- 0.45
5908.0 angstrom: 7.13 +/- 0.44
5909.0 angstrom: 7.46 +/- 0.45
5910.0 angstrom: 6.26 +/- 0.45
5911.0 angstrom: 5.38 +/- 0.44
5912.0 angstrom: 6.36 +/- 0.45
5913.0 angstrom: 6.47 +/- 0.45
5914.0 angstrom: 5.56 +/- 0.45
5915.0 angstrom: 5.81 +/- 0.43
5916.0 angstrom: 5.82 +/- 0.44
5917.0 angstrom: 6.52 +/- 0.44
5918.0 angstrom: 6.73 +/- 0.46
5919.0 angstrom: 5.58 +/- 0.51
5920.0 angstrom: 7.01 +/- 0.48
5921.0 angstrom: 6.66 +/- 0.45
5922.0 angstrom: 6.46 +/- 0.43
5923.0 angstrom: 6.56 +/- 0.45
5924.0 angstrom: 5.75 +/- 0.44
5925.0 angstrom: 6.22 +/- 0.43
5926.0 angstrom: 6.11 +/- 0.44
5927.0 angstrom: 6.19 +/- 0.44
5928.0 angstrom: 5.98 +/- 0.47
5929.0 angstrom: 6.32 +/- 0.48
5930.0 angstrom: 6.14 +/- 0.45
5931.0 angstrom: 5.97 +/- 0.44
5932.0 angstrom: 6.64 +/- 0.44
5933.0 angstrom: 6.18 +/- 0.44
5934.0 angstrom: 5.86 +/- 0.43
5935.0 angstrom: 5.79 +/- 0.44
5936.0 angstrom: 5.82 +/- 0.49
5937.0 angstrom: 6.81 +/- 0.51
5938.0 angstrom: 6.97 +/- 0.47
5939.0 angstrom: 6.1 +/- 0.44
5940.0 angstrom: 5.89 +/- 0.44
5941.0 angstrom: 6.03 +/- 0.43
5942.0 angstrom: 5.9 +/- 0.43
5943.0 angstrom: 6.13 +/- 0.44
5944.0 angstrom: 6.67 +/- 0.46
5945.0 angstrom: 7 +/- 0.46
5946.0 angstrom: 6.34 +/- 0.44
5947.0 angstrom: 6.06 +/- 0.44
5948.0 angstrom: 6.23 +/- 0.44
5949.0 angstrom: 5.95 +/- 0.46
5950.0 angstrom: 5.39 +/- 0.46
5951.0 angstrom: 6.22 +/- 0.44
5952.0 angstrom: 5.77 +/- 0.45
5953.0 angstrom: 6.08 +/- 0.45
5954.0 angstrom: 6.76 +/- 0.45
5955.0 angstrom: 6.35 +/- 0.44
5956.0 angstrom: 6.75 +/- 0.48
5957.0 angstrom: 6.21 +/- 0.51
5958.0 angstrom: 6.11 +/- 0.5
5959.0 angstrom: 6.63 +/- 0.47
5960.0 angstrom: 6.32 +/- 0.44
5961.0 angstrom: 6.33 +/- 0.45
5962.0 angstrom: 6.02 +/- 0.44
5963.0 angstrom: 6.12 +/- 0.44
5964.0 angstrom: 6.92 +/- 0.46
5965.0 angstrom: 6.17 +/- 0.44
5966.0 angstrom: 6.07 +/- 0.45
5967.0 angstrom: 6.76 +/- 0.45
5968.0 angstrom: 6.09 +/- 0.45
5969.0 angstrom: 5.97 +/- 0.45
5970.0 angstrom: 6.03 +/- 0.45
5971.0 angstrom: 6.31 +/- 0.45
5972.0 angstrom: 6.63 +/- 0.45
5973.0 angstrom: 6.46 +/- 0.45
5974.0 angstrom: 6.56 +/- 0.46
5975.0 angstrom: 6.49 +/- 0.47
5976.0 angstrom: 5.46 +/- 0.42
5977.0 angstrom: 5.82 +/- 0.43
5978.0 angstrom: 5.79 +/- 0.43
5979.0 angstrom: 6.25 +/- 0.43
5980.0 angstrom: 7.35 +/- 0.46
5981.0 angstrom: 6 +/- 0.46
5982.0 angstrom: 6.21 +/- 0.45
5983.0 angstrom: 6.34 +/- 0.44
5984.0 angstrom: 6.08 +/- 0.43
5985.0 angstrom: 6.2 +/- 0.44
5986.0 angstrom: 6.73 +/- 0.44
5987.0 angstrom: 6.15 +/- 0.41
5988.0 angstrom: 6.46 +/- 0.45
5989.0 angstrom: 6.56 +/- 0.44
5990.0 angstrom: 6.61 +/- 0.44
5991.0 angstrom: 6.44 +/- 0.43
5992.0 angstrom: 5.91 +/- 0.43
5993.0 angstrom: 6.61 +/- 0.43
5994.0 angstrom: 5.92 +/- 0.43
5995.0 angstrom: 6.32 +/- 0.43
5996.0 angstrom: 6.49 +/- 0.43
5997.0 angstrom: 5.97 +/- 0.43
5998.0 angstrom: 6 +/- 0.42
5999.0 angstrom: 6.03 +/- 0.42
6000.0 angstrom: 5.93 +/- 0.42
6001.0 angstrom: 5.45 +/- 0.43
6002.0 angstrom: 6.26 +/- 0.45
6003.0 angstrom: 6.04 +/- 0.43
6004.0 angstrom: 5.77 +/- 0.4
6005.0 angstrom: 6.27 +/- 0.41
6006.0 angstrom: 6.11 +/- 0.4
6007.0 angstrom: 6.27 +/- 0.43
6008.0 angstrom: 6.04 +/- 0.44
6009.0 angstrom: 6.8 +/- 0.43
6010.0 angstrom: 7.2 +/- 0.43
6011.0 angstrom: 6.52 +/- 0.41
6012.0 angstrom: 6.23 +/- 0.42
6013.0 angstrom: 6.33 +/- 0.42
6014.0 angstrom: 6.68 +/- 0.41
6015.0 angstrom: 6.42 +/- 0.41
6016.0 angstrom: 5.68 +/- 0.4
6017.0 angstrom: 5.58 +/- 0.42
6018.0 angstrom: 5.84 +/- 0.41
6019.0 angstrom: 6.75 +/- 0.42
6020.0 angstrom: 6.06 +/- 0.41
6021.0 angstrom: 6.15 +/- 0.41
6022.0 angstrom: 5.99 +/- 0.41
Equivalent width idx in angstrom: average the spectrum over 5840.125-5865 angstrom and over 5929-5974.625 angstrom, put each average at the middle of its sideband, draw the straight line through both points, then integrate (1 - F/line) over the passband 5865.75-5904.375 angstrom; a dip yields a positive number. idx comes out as 4.2 angstrom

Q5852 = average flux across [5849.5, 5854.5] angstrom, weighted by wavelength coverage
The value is 6.32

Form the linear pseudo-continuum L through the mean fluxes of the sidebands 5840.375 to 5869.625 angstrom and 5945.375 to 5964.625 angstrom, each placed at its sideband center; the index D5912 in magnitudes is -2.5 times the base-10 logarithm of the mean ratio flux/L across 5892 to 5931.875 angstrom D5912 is 0.07 mag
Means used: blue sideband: 6.65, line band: 6.02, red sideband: 6.24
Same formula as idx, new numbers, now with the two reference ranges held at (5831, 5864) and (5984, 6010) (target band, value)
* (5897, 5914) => 0.93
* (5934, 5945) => 0.32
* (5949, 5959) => 0.28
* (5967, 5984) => 0.14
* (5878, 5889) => 0.97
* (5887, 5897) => 2.61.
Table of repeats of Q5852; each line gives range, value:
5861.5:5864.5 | 6.86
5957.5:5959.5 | 6.37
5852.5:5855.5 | 6.4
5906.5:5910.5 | 6.73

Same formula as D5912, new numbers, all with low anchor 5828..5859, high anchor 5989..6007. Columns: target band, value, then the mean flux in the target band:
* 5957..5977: -0.005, 6.27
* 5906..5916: 0.040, 6.2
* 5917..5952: 0.023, 6.22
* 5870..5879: 0.062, 6.19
